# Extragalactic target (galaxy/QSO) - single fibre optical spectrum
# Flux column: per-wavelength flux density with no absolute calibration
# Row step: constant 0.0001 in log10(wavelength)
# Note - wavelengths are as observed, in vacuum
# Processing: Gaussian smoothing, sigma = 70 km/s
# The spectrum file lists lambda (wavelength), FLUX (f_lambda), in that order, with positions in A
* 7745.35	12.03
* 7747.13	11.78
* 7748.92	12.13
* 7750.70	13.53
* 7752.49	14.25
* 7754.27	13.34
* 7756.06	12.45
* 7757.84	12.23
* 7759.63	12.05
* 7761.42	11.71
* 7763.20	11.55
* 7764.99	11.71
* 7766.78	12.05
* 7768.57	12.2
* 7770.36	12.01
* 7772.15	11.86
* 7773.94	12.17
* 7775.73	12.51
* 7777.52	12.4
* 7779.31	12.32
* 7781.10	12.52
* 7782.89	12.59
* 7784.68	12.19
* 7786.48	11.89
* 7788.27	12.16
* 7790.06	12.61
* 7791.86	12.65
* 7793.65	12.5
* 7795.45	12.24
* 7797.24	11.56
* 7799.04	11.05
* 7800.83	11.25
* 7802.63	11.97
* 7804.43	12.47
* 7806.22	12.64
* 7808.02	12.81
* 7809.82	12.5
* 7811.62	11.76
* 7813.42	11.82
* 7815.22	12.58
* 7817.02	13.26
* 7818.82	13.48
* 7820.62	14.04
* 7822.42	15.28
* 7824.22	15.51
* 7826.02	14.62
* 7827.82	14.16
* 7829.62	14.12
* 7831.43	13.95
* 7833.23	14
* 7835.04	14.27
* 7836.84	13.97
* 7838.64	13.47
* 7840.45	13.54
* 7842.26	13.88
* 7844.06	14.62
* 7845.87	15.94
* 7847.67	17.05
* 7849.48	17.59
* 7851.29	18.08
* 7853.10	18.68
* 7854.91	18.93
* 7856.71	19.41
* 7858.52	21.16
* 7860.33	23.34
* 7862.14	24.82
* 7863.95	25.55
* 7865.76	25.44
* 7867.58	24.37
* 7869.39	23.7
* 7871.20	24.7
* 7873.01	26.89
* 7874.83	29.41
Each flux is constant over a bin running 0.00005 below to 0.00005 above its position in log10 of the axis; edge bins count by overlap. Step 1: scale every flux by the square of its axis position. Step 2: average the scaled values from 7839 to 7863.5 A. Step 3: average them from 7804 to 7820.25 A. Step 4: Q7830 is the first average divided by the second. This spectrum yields 1.46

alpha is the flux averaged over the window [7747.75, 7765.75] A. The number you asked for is 12.5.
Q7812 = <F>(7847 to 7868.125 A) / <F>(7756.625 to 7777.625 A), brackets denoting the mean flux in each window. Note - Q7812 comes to 1.76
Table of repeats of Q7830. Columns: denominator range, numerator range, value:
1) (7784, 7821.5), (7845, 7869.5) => 1.72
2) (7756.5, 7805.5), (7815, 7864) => 1.37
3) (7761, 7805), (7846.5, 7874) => 1.85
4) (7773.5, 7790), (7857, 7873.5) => 2.00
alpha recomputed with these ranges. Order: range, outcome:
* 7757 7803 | 12.1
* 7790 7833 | 13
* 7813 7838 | 14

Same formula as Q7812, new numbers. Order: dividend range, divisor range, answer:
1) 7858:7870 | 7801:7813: 1.97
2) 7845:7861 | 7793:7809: 1.57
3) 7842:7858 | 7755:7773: 1.45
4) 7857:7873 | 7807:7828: 1.79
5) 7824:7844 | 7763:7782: 1.16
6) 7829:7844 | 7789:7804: 1.16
